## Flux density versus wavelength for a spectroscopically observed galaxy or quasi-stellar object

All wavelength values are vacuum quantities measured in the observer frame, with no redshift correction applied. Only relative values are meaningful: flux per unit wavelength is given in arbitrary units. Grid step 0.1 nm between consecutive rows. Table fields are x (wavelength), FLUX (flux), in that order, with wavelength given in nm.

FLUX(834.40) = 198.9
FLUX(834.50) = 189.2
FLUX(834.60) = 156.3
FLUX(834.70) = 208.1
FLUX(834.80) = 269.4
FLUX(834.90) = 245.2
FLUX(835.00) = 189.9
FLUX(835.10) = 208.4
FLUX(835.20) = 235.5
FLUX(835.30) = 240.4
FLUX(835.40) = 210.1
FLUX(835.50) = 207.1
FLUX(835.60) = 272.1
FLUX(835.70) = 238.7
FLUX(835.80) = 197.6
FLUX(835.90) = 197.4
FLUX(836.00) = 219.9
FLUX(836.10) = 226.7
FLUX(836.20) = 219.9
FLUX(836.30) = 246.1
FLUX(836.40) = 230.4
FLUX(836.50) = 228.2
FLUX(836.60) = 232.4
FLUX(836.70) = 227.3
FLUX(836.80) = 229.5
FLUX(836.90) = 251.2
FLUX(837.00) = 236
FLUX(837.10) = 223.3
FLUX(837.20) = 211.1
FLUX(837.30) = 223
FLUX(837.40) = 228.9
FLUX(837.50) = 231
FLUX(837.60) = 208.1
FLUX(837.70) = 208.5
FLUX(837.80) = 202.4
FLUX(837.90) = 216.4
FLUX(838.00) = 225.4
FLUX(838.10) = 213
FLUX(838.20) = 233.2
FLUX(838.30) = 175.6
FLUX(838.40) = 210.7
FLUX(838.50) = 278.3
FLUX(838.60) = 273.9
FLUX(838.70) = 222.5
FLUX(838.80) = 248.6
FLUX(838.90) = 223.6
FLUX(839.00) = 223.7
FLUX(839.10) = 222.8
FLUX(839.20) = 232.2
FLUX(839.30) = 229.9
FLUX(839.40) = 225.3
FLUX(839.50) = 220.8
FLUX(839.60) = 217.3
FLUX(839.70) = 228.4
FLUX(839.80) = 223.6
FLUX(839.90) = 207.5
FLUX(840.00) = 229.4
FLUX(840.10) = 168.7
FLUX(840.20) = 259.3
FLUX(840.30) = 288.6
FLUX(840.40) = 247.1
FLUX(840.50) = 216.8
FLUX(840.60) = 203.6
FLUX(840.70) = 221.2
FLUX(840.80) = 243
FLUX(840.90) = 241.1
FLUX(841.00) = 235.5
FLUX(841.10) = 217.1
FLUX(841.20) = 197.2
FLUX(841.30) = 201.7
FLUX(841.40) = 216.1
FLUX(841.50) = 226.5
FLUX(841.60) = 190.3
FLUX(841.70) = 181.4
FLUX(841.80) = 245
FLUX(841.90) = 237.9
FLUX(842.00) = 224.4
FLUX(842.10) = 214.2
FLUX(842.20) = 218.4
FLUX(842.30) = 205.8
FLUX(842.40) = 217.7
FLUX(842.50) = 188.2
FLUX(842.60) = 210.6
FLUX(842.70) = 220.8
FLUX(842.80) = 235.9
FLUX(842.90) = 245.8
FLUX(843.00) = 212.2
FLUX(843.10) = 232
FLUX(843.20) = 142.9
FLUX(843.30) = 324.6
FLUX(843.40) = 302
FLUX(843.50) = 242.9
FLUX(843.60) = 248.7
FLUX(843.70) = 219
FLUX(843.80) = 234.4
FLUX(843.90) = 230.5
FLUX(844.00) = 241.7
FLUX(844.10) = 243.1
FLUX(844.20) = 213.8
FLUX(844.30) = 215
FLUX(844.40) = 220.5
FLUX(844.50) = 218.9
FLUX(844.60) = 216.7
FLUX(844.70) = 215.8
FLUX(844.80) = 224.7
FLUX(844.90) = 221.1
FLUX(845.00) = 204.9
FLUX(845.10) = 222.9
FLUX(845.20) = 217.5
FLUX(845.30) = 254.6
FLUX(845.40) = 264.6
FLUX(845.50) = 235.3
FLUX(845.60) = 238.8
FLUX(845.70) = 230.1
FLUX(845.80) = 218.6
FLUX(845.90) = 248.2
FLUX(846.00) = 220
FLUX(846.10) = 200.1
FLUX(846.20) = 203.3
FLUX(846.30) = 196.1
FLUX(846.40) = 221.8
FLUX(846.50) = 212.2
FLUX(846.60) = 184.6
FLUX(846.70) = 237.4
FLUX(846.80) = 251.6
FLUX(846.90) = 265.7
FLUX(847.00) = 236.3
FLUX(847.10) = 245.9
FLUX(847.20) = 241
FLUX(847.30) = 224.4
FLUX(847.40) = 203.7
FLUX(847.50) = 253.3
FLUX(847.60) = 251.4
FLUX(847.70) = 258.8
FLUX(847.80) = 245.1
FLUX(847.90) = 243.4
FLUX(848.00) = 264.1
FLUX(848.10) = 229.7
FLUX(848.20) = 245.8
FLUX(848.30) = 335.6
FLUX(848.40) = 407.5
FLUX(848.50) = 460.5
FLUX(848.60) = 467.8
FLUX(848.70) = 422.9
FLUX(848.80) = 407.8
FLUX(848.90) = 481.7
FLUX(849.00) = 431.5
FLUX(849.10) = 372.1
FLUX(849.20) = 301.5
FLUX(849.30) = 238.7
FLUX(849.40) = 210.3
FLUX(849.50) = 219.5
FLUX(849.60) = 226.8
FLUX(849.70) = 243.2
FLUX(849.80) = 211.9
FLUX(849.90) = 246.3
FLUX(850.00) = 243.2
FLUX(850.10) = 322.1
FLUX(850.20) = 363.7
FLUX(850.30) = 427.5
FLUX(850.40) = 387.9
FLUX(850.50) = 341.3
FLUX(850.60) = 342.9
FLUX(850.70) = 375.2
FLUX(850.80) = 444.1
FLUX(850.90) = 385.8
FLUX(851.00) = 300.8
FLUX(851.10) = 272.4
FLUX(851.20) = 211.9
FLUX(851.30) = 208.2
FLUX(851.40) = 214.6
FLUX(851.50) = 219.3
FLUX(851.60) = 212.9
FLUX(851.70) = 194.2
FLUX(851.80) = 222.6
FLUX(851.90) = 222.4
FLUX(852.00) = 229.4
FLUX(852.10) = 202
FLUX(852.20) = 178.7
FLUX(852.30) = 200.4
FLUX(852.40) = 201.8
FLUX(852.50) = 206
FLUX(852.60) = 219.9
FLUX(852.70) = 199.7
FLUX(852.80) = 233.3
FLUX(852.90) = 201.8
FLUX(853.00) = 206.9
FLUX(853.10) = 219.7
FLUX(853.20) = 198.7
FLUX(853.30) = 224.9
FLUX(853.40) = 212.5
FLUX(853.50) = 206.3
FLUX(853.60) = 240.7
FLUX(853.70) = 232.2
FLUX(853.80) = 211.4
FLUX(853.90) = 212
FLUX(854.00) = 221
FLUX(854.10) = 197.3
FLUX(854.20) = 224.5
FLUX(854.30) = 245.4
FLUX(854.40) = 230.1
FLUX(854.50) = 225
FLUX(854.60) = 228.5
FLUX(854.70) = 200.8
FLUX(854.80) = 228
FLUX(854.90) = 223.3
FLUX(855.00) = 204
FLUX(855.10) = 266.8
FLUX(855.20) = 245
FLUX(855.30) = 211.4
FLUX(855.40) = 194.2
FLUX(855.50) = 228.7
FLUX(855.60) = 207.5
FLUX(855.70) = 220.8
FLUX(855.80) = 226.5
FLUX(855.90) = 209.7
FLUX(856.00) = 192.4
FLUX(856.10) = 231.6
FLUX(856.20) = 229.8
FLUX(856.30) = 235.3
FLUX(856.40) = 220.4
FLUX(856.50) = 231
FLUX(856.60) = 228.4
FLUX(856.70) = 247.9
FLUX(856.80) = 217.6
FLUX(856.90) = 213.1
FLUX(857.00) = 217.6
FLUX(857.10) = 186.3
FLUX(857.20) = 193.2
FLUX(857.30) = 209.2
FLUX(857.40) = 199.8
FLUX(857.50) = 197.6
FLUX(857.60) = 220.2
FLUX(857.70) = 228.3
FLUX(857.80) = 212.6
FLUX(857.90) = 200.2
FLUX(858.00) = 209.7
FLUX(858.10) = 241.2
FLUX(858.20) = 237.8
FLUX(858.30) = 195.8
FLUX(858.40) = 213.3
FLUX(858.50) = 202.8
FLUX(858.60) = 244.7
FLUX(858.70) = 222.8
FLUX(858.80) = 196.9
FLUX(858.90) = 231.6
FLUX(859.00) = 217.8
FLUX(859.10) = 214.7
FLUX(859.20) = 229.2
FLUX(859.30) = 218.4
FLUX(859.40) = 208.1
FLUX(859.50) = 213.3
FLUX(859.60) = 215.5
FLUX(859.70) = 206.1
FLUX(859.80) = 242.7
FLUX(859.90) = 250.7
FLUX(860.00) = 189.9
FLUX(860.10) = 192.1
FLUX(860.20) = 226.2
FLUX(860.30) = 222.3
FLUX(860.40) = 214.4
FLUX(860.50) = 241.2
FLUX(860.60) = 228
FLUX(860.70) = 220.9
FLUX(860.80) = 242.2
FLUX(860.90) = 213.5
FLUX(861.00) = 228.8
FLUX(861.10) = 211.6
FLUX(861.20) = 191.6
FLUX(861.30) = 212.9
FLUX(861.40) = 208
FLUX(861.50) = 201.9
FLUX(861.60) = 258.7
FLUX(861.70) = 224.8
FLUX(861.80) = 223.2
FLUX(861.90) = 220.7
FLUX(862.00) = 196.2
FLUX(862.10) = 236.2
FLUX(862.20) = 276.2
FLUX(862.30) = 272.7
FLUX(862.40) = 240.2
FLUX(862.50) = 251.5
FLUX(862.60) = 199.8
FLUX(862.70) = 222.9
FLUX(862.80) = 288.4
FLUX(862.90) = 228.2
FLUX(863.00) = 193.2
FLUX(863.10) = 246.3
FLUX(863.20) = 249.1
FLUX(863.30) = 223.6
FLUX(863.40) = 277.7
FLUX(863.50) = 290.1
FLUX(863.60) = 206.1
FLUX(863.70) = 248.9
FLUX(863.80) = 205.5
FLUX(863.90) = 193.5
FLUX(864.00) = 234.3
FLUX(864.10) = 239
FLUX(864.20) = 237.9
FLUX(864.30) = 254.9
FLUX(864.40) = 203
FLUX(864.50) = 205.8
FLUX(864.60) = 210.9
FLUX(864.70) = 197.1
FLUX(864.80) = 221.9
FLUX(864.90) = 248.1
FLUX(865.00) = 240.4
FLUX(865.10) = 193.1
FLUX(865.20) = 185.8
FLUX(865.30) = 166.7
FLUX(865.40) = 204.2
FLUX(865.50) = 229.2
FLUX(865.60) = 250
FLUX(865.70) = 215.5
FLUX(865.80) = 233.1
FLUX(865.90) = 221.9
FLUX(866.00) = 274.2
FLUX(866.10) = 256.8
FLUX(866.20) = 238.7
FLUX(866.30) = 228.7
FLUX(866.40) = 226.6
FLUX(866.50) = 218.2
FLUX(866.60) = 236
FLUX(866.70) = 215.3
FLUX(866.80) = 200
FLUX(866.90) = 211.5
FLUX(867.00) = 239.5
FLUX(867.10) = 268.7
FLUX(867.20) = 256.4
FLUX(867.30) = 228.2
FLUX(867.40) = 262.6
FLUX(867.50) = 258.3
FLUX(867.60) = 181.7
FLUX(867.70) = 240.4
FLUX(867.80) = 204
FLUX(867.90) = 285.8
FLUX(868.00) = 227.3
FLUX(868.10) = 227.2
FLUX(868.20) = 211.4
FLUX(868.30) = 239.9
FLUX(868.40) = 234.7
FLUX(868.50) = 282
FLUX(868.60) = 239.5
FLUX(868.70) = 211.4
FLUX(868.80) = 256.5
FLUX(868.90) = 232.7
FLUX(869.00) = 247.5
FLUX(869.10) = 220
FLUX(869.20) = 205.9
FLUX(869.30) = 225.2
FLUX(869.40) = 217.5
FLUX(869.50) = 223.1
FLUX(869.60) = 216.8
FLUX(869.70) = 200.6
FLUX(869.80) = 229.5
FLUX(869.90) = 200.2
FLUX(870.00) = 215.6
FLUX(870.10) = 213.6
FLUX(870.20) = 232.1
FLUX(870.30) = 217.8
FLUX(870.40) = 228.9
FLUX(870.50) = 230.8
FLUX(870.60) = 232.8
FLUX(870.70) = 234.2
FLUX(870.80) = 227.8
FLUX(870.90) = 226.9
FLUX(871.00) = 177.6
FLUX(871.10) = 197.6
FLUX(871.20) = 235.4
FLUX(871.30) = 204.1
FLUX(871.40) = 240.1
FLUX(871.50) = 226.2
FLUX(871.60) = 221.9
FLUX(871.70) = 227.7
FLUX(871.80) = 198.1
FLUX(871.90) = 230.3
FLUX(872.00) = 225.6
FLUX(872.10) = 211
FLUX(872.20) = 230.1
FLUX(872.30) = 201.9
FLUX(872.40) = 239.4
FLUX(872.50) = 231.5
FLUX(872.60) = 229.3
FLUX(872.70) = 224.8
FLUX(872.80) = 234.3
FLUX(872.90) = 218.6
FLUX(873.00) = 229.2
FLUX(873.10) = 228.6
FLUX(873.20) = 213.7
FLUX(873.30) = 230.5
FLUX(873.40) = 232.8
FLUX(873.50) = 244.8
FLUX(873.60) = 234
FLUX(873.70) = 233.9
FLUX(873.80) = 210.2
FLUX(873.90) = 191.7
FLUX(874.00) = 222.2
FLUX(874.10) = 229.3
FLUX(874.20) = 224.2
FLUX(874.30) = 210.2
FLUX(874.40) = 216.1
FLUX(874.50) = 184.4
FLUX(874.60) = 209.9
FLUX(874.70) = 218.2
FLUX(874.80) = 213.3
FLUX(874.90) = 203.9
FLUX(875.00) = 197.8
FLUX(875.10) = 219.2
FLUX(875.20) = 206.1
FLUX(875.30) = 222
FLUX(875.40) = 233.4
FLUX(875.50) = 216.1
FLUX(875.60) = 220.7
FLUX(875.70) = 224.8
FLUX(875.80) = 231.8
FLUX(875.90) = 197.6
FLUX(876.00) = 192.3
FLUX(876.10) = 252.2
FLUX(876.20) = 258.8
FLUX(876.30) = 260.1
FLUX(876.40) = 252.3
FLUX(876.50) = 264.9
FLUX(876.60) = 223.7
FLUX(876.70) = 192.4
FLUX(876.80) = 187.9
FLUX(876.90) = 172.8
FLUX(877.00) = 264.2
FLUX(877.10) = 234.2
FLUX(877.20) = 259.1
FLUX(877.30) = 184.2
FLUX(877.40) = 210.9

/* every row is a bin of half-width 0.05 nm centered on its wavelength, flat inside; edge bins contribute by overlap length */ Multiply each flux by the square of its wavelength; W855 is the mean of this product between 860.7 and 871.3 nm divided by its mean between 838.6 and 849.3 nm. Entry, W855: 0.98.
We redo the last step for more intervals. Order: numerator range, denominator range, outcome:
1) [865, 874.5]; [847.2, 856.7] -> 0.91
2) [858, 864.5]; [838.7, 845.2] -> 1.05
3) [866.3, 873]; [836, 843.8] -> 1.08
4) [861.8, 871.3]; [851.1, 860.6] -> 1.08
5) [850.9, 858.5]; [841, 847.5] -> 1.00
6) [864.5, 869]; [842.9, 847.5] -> 1.05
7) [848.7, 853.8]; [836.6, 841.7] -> 1.23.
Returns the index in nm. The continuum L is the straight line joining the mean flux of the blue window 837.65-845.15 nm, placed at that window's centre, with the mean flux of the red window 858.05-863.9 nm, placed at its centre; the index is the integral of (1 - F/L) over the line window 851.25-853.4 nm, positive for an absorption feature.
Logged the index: 0.14 nm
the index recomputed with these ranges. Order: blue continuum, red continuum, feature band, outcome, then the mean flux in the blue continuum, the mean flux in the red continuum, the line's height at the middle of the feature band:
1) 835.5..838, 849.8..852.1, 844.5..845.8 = 0.17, 225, 287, 261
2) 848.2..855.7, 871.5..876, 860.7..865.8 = 0.31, 265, 220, 241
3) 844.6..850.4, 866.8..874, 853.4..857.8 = 0.61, 270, 227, 255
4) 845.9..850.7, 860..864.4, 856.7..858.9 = 0.30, 287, 229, 248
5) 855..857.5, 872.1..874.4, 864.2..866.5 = -0.02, 219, 224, 222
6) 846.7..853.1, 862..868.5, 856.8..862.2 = 0.68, 278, 232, 249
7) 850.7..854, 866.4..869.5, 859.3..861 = 0.08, 232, 233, 232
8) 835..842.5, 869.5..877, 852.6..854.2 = 0.05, 224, 221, 223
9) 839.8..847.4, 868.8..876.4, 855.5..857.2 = 0.04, 226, 222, 224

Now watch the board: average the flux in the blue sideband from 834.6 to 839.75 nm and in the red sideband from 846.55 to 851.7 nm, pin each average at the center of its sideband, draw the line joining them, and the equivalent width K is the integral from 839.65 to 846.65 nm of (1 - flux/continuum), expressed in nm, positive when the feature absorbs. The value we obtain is 0.94 nm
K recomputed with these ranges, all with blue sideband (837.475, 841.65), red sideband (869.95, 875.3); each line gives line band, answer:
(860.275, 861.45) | 0.01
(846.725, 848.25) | -0.14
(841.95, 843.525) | -0.03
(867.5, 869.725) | -0.09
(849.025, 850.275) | -0.28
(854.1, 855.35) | -0.02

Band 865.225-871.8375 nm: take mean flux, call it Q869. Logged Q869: 227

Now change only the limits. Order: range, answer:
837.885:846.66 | 225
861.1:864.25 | 232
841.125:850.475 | 254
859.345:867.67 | 227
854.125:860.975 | 220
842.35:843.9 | 232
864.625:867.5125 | 228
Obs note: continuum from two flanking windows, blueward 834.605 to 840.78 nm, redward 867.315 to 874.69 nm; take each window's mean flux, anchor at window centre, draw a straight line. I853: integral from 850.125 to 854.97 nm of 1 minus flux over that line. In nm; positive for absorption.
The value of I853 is -0.45 nm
